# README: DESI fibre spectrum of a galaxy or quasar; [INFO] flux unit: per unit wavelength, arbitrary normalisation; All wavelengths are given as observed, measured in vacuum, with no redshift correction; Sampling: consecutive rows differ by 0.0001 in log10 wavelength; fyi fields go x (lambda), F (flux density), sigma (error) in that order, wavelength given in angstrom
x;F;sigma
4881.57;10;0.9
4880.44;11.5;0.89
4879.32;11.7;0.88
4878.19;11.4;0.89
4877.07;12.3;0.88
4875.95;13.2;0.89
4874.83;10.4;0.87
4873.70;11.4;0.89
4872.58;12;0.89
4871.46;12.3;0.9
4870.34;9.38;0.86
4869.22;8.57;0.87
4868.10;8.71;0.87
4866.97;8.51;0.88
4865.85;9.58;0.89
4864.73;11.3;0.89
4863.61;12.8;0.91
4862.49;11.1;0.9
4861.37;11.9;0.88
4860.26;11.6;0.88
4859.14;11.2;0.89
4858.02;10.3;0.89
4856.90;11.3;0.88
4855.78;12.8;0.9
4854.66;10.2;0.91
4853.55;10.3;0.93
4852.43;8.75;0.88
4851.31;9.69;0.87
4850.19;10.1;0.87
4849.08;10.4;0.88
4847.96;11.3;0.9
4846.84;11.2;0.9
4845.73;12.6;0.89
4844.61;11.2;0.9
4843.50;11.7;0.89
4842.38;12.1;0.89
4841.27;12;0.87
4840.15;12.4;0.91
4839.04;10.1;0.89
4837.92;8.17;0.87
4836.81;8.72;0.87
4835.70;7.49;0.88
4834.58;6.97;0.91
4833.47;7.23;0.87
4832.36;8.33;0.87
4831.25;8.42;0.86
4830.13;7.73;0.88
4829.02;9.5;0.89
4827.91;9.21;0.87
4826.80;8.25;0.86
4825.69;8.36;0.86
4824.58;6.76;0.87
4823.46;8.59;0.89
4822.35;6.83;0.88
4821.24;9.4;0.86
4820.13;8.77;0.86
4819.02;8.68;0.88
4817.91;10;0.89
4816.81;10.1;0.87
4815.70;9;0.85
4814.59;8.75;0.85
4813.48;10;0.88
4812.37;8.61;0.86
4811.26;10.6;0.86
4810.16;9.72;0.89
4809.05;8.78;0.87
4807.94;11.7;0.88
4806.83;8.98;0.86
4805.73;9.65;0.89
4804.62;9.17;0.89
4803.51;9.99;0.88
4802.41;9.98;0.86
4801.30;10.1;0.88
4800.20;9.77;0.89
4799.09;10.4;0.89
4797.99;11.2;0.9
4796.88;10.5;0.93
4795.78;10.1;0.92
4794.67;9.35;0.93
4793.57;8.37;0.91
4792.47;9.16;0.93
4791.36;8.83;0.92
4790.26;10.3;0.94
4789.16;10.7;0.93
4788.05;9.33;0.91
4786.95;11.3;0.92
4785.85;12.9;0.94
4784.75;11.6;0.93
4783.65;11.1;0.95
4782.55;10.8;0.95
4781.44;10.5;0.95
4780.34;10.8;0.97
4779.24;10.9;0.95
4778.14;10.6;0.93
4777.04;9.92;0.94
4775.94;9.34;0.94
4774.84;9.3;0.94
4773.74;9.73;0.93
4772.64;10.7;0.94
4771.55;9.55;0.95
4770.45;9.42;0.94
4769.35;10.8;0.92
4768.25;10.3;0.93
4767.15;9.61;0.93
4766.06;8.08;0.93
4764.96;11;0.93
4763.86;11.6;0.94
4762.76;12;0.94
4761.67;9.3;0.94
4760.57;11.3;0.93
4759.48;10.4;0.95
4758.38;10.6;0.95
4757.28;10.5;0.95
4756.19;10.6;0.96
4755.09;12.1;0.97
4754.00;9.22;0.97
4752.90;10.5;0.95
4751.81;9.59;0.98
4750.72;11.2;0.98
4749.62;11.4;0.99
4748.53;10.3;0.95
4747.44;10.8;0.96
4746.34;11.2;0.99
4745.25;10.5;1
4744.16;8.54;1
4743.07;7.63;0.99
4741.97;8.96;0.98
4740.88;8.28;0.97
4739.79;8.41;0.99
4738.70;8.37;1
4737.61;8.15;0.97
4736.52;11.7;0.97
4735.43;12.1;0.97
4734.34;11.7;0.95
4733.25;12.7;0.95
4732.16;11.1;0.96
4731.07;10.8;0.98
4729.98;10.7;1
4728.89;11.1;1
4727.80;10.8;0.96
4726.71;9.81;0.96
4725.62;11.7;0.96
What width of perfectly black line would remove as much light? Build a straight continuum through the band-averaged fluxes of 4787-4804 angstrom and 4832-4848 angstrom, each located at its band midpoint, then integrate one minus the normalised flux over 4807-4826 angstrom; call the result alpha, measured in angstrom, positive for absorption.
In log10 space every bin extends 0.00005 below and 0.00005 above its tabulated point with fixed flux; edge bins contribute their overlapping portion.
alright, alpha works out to 1.69 angstrom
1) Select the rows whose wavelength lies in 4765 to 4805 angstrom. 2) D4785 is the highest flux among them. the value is 12.9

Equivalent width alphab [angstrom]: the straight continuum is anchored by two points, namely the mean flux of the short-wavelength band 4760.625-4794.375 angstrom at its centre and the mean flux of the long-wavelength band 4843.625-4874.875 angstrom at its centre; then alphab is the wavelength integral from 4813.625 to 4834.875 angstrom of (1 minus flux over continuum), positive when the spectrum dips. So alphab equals 4.1 angstrom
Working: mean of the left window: 10.3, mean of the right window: 10.8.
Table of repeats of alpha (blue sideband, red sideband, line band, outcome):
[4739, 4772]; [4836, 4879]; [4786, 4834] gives 5.3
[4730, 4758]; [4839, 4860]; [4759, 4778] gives 0.5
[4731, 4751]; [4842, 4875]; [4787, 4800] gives 0.7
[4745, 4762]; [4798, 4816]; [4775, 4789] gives -0.8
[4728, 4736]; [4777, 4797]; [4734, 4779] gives 3.4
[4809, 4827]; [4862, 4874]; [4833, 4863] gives -1.9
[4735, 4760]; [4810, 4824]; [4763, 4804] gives -2.8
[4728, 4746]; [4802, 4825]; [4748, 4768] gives -1.4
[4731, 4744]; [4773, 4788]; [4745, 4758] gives -0.7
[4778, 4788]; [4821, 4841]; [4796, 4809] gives 0.0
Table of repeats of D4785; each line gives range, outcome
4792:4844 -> 12.4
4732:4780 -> 12.7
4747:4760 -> 12.1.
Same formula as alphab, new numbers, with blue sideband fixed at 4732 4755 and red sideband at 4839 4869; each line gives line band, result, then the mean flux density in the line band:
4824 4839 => 3.63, 8.15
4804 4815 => 1.03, 9.6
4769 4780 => 0.35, 10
